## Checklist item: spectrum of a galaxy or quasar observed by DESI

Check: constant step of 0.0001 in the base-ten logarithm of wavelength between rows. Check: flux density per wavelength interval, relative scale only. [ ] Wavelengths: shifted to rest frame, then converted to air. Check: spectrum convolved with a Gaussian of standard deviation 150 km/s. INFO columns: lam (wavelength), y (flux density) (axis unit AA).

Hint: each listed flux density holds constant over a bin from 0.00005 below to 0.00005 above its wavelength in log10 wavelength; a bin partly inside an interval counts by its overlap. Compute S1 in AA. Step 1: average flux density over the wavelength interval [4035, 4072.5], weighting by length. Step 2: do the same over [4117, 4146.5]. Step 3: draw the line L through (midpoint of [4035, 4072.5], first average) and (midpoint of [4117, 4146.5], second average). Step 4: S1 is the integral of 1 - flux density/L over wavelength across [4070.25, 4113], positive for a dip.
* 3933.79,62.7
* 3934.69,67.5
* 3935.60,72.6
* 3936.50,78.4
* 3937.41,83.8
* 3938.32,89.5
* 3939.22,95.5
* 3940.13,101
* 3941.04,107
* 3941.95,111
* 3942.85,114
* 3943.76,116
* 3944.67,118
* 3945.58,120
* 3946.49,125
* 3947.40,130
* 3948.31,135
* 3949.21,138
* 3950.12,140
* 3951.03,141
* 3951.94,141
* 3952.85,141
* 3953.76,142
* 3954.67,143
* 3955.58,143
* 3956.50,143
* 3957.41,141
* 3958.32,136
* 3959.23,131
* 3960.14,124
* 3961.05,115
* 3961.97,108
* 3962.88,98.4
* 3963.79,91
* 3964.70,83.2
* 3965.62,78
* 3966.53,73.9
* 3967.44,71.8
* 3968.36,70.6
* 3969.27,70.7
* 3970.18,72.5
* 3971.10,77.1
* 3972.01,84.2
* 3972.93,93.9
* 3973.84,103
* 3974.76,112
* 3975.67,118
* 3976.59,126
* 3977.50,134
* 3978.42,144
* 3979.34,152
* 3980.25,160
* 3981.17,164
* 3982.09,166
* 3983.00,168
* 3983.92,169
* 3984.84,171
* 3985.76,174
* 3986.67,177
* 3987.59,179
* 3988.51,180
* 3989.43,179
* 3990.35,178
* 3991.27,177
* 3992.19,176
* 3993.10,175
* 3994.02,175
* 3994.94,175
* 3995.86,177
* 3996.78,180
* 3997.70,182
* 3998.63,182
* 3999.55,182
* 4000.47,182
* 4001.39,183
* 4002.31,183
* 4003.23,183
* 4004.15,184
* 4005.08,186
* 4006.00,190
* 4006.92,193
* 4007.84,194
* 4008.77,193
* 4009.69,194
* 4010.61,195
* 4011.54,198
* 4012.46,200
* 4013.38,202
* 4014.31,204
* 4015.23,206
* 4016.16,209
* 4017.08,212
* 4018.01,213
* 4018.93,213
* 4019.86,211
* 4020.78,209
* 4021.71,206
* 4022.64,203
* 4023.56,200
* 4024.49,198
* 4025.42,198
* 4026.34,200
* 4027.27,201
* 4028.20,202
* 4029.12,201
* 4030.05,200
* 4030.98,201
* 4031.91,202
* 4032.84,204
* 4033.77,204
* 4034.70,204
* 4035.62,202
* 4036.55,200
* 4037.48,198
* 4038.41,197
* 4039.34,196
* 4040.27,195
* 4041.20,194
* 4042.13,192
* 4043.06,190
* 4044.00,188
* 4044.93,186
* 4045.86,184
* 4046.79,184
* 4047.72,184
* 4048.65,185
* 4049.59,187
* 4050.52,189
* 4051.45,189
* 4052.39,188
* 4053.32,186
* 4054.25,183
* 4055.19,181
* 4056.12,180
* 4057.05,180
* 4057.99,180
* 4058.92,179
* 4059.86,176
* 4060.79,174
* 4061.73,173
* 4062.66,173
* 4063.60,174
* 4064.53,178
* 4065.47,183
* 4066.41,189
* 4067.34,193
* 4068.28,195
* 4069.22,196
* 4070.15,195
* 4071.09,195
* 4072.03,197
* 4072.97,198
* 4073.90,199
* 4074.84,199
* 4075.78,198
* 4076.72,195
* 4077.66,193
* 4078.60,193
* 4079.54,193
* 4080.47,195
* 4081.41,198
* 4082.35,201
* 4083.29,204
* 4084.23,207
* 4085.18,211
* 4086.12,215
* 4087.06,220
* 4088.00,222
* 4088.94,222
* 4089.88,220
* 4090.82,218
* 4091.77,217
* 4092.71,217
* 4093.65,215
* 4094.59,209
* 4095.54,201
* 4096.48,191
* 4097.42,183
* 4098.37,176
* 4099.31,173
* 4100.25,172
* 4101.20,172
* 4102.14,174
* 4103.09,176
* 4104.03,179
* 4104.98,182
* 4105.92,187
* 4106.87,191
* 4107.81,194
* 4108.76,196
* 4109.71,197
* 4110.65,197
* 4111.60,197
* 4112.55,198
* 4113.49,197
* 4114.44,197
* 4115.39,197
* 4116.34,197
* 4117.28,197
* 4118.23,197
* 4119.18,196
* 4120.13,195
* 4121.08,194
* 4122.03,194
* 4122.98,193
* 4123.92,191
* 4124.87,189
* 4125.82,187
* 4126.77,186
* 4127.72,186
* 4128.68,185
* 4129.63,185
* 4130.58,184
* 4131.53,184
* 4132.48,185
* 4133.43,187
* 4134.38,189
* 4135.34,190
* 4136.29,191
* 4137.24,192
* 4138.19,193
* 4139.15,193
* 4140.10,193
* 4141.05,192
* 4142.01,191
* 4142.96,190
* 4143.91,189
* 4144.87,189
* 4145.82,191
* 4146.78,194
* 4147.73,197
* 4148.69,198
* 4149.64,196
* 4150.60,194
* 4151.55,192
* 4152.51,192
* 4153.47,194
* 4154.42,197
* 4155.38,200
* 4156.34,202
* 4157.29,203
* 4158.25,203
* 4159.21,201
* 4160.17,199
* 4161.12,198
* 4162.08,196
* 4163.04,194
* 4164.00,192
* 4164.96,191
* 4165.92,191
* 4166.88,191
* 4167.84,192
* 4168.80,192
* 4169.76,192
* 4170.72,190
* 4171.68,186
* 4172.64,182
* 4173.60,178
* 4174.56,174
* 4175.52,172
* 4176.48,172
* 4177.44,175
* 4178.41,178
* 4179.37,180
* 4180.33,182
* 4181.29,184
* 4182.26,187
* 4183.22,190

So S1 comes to -2.0 AA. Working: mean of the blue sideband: 187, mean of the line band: 197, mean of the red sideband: 190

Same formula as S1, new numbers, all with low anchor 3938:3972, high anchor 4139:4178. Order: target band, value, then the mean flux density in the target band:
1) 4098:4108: -0.6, 179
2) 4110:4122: -1.5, 196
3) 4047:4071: -4.9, 184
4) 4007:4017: -4.8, 200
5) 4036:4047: -3.5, 192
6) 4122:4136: -0.6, 188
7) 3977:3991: -4.8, 166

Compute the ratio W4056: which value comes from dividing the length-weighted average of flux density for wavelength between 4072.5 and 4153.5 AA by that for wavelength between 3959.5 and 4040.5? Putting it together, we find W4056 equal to 1.16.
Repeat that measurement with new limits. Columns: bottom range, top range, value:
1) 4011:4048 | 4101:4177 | 0.96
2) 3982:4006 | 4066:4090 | 1.13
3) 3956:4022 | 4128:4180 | 1.21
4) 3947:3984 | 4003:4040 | 1.66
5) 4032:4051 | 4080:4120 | 1.02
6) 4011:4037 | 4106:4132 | 0.95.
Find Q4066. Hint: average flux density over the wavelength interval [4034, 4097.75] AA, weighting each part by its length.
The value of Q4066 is 195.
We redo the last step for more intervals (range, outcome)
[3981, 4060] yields 190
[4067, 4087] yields 199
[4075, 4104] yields 199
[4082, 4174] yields 194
